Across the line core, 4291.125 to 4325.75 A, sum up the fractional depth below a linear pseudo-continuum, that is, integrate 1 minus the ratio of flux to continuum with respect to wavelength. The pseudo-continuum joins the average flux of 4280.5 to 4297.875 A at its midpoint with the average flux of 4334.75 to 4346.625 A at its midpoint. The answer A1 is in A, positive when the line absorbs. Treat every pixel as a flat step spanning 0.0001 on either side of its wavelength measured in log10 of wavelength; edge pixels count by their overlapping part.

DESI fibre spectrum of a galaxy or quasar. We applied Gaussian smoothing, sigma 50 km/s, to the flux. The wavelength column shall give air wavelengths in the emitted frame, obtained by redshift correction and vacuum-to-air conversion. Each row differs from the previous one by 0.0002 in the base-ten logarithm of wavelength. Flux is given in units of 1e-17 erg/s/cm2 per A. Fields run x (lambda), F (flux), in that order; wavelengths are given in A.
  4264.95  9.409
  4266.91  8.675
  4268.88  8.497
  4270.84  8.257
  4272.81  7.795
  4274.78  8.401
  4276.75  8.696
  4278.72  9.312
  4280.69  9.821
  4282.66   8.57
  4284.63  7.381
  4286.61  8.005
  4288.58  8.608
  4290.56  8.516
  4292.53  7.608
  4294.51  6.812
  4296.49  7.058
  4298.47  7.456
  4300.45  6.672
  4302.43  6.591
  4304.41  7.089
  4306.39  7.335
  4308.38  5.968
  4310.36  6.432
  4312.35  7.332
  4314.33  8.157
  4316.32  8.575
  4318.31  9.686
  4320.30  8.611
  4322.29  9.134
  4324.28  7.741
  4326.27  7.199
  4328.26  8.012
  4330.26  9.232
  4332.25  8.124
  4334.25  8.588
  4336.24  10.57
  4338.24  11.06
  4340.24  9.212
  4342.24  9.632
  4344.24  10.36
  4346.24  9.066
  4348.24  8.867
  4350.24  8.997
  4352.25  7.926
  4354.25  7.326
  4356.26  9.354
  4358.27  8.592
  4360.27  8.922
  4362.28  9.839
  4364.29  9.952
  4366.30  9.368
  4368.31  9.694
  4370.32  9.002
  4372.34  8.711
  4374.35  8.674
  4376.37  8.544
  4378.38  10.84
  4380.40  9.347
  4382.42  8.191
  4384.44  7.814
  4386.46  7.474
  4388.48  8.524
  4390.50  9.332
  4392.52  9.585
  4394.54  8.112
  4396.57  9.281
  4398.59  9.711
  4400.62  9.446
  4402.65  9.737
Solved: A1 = 4.6 A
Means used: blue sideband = 7.95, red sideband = 9.97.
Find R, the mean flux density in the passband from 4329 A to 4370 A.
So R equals 9.22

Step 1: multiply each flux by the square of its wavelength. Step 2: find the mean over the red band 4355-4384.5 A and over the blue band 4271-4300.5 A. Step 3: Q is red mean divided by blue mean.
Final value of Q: 1.2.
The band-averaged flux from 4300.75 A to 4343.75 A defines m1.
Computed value 8.3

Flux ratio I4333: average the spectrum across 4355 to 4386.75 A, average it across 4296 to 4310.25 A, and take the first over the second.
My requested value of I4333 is 1.3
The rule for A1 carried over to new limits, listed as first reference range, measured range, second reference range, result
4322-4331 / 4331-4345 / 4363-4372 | -1.80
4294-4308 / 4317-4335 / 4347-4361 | -1.79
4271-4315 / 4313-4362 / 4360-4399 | -2.82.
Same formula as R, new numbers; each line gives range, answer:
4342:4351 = 9.38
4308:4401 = 8.83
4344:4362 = 8.8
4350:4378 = 8.96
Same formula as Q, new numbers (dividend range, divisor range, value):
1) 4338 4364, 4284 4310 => 1.28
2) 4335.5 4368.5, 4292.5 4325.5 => 1.26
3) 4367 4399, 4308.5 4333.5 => 1.13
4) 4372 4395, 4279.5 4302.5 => 1.17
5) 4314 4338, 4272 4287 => 1.05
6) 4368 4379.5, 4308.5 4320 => 1.20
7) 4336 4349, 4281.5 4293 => 1.23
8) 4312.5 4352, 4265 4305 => 1.14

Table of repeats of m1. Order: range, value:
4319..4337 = 8.57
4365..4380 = 9.28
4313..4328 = 8.4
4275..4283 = 9.08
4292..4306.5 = 7.05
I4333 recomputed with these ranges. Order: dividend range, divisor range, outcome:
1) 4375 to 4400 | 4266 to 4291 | 1.05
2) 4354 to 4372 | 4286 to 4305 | 1.23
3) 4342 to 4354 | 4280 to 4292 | 1.07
